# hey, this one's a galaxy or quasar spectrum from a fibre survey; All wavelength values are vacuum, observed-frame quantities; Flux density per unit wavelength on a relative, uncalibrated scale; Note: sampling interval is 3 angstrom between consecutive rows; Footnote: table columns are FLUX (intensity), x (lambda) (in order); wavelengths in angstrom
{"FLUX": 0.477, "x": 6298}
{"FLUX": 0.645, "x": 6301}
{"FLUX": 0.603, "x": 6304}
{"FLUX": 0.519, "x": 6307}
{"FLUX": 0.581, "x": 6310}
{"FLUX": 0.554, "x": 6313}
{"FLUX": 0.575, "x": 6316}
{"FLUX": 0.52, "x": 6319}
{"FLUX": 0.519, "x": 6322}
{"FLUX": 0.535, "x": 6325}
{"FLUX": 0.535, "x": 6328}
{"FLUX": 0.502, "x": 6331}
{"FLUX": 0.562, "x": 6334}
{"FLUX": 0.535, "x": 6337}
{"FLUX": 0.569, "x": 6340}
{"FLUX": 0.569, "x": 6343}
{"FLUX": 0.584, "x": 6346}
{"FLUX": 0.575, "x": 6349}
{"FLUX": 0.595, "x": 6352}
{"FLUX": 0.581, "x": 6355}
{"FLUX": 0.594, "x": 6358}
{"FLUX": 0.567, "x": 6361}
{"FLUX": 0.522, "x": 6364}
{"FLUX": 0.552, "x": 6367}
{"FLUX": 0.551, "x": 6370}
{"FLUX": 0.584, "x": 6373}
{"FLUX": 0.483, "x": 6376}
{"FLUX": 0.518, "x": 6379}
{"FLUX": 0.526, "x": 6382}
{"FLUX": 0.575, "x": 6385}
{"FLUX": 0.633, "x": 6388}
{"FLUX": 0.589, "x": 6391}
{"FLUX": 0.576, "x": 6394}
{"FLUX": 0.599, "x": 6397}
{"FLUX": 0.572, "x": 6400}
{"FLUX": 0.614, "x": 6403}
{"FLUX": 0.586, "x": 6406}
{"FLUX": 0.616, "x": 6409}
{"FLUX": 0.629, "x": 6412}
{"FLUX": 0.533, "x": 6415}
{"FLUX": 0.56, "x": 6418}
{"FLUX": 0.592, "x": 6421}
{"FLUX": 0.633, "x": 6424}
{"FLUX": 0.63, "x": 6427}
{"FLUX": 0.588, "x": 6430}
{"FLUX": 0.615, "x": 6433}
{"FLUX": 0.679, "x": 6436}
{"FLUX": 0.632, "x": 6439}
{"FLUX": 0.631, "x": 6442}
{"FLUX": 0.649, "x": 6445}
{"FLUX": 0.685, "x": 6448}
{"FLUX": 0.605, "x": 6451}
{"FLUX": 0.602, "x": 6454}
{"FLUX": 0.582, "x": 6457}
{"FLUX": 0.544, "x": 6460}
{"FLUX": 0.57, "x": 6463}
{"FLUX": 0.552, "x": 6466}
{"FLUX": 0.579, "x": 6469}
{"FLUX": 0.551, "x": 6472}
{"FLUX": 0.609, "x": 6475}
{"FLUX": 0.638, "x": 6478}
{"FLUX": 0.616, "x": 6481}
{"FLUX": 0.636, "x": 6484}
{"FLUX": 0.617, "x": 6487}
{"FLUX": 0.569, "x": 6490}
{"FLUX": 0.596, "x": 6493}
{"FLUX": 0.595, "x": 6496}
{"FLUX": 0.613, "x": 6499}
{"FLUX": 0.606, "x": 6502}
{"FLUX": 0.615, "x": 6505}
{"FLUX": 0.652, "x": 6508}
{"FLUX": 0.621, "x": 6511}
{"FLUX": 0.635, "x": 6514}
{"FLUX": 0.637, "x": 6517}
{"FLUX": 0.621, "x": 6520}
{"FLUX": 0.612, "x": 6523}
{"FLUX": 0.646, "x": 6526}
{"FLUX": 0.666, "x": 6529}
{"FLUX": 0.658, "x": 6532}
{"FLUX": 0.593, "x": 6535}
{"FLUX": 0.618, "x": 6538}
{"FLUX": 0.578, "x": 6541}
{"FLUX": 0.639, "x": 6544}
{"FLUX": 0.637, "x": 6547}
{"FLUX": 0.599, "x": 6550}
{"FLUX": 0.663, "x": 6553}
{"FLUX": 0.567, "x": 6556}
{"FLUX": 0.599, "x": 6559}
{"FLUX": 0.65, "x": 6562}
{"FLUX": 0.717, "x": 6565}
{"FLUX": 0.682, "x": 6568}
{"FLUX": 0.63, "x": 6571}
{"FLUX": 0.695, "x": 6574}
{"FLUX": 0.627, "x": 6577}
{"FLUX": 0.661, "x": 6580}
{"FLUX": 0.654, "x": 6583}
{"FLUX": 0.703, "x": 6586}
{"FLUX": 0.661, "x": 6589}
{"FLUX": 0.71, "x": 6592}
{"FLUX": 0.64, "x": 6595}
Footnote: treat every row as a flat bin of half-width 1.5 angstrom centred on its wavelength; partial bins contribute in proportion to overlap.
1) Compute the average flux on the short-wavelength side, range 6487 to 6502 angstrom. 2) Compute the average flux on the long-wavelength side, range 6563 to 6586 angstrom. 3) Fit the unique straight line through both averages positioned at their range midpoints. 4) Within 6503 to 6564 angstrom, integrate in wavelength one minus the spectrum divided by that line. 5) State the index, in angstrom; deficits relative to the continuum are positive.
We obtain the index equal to 0.53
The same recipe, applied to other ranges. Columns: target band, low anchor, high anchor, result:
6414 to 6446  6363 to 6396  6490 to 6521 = -1.8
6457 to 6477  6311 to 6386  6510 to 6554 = 1.0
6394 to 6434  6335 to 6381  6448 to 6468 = -1.7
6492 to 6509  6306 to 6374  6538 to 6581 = 0.1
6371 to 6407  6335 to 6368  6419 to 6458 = 1.3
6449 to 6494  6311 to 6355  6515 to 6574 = 1.0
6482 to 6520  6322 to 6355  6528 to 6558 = -0.6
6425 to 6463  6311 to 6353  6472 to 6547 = -1.5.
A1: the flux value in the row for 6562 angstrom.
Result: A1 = 0.65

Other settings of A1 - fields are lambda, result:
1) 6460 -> 0.544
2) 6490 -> 0.569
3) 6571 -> 0.63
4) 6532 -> 0.658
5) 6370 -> 0.551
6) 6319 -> 0.52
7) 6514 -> 0.635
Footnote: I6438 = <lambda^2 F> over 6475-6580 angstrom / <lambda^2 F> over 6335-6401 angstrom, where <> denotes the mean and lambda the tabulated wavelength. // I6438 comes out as 1.17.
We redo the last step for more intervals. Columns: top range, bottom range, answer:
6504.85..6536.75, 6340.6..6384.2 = 1.19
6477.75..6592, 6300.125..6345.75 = 1.22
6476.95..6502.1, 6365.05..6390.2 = 1.14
